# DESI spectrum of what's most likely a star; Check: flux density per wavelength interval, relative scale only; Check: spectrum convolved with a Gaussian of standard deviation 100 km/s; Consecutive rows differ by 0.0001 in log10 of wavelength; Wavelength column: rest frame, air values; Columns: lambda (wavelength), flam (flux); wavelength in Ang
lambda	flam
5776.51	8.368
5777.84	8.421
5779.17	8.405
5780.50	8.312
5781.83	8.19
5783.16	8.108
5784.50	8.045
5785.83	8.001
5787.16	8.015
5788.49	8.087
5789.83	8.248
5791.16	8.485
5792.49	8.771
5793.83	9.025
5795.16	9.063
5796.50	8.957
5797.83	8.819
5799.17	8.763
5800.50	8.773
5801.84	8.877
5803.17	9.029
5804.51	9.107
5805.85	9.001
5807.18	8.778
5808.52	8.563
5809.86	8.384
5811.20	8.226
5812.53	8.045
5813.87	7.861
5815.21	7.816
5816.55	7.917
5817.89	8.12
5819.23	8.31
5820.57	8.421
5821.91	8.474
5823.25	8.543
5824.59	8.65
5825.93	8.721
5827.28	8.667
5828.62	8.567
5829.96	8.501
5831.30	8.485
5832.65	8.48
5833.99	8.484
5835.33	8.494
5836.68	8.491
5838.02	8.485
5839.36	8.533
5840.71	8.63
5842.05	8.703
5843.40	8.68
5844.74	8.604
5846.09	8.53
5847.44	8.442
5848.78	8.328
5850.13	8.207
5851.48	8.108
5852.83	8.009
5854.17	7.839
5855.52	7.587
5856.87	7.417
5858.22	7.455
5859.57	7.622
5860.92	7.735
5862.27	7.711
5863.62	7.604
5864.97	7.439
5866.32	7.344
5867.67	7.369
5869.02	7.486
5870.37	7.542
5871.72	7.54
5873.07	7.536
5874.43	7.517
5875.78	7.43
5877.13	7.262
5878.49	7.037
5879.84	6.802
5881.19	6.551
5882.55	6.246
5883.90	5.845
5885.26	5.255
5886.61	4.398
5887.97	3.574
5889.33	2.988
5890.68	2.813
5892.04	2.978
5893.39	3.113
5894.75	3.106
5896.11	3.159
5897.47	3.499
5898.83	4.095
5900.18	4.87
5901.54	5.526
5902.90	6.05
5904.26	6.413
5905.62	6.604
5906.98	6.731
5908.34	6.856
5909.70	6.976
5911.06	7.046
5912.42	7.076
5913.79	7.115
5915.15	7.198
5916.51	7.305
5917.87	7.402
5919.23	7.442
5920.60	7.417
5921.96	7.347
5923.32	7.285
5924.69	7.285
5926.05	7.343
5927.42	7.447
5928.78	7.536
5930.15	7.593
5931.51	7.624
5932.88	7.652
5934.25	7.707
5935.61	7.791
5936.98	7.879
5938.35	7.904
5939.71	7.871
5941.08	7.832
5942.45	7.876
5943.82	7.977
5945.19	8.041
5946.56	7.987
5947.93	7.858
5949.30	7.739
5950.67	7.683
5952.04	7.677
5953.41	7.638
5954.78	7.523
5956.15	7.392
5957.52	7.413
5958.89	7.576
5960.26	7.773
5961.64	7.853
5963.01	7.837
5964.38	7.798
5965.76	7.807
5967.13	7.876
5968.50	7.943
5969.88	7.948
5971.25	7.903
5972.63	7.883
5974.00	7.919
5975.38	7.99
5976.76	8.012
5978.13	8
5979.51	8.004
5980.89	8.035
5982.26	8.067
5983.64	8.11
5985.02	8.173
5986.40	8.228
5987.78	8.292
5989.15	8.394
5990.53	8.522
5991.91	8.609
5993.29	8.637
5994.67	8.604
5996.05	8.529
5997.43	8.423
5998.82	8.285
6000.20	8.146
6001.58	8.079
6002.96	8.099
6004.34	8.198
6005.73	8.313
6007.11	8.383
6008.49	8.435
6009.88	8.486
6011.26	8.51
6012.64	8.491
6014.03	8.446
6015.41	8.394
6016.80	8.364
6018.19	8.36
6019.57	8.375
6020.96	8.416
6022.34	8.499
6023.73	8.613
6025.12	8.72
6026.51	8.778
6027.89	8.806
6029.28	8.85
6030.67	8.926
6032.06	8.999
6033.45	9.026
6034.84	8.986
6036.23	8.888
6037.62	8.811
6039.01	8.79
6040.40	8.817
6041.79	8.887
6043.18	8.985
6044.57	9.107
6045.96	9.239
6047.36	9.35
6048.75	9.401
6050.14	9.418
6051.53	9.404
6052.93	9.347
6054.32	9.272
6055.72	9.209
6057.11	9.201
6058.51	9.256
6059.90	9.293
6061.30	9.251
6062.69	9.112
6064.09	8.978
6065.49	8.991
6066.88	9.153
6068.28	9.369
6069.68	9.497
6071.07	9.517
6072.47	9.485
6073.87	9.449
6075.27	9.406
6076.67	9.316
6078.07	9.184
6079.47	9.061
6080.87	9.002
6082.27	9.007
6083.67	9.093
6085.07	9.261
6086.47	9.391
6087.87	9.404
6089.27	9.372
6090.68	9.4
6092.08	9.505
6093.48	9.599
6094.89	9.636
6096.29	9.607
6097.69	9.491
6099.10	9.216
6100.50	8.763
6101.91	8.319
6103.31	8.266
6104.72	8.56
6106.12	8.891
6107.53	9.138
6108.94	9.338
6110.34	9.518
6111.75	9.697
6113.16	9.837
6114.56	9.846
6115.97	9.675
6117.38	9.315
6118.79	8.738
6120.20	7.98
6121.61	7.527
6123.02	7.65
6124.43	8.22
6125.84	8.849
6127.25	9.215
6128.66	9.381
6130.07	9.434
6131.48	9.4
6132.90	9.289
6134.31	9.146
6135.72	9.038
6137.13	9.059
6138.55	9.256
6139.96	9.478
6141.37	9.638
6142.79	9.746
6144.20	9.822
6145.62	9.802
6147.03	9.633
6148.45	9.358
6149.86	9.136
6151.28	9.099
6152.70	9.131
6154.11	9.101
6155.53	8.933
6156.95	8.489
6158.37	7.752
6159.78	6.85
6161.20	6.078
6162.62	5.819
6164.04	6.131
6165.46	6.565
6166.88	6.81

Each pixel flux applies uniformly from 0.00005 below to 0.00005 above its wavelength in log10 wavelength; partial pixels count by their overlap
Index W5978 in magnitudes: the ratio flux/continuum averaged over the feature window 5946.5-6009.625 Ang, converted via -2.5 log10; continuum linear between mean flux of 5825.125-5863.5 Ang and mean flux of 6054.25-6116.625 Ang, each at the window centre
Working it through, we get 0.10 mag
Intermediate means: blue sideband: 8.26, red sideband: 9.26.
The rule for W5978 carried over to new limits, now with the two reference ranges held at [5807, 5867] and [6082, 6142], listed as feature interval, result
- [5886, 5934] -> 0.377 mag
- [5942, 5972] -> 0.111 mag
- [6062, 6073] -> -0.033 mag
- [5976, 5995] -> 0.058 mag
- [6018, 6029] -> 0.030 mag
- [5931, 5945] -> 0.097 mag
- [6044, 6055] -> -0.048 mag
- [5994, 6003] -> 0.055 mag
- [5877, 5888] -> 0.370 mag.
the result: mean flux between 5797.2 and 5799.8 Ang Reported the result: 8.77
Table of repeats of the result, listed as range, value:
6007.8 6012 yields 8.48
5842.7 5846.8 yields 8.59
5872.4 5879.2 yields 7.35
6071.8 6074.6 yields 9.46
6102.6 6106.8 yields 8.58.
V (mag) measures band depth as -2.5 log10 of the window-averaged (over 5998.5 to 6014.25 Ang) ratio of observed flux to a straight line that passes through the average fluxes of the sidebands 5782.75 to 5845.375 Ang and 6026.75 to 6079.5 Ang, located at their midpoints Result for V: 0.09 mag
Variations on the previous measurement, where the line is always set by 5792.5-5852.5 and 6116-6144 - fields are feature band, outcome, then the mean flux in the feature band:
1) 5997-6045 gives 0.031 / 8.59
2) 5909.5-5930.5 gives 0.188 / 7.3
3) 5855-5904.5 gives 0.396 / 5.99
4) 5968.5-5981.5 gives 0.105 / 7.96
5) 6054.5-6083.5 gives -0.039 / 9.23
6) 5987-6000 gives 0.042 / 8.46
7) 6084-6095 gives -0.057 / 9.42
